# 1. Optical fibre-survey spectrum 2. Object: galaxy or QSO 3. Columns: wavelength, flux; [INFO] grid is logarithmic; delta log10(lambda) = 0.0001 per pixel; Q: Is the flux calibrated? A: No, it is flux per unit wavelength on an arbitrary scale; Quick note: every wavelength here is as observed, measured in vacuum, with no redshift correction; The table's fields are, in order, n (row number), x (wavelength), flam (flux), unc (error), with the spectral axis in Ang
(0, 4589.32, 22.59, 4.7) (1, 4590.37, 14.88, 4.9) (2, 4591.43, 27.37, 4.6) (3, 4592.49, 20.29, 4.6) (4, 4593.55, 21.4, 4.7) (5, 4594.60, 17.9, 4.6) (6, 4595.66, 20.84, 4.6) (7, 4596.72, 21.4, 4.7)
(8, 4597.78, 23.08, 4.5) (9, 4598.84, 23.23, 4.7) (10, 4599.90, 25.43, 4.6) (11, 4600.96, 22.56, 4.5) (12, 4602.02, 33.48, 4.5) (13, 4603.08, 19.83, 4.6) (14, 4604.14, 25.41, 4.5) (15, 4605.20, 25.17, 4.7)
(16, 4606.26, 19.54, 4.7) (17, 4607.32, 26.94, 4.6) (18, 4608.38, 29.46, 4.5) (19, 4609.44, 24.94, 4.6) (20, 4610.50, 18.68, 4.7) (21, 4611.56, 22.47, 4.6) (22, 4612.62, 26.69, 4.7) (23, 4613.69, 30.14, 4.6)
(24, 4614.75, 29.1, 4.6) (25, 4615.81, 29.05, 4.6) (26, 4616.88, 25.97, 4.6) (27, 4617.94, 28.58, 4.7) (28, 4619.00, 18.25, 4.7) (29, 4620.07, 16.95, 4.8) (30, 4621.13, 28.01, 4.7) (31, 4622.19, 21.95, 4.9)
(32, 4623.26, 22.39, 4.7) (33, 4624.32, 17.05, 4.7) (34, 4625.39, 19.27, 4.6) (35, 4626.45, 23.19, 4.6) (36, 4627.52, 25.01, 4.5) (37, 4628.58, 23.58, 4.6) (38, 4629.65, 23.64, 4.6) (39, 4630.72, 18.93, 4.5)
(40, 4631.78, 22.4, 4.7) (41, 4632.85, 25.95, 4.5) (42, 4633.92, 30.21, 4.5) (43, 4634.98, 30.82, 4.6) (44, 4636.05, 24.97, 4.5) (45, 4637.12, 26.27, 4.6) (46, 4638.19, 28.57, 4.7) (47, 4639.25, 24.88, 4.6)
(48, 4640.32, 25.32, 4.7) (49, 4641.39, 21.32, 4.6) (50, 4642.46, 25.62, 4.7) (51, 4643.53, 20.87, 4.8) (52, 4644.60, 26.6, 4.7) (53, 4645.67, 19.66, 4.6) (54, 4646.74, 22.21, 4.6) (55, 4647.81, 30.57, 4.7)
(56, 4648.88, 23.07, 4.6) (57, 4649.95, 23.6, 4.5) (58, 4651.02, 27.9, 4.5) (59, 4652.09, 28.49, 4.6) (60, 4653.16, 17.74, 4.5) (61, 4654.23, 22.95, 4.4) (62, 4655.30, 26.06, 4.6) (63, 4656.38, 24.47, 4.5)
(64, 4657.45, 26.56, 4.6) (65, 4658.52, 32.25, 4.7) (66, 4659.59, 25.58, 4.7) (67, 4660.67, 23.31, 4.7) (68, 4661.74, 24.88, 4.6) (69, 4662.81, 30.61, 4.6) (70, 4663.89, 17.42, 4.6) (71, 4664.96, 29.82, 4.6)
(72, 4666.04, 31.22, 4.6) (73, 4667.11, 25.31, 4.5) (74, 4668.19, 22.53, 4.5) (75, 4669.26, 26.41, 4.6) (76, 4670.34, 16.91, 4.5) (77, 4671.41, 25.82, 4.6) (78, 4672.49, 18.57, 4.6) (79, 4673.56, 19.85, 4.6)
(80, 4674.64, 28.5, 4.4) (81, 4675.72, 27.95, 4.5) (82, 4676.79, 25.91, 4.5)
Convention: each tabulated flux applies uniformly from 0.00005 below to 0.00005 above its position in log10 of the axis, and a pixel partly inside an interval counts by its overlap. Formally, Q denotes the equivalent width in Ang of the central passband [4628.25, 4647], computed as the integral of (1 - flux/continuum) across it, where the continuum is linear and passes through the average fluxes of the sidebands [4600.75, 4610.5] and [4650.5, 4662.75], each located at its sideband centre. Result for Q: 0.62 Ang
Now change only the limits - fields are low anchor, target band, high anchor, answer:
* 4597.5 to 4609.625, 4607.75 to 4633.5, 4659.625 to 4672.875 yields 1.0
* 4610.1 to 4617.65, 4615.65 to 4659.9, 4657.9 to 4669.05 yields 3.1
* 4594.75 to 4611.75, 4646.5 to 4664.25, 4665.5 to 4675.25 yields -1.0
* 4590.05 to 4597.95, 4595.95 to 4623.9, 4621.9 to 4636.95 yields -3.0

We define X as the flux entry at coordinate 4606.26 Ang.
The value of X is 19.54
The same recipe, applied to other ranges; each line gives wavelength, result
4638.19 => 28.57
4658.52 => 32.25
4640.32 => 25.32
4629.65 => 23.64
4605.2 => 25.17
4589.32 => 22.59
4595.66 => 20.84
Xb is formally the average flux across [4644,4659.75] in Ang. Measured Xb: 25.2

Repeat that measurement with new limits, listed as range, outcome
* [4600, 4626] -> 24.3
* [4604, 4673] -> 24.6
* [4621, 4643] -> 24.2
